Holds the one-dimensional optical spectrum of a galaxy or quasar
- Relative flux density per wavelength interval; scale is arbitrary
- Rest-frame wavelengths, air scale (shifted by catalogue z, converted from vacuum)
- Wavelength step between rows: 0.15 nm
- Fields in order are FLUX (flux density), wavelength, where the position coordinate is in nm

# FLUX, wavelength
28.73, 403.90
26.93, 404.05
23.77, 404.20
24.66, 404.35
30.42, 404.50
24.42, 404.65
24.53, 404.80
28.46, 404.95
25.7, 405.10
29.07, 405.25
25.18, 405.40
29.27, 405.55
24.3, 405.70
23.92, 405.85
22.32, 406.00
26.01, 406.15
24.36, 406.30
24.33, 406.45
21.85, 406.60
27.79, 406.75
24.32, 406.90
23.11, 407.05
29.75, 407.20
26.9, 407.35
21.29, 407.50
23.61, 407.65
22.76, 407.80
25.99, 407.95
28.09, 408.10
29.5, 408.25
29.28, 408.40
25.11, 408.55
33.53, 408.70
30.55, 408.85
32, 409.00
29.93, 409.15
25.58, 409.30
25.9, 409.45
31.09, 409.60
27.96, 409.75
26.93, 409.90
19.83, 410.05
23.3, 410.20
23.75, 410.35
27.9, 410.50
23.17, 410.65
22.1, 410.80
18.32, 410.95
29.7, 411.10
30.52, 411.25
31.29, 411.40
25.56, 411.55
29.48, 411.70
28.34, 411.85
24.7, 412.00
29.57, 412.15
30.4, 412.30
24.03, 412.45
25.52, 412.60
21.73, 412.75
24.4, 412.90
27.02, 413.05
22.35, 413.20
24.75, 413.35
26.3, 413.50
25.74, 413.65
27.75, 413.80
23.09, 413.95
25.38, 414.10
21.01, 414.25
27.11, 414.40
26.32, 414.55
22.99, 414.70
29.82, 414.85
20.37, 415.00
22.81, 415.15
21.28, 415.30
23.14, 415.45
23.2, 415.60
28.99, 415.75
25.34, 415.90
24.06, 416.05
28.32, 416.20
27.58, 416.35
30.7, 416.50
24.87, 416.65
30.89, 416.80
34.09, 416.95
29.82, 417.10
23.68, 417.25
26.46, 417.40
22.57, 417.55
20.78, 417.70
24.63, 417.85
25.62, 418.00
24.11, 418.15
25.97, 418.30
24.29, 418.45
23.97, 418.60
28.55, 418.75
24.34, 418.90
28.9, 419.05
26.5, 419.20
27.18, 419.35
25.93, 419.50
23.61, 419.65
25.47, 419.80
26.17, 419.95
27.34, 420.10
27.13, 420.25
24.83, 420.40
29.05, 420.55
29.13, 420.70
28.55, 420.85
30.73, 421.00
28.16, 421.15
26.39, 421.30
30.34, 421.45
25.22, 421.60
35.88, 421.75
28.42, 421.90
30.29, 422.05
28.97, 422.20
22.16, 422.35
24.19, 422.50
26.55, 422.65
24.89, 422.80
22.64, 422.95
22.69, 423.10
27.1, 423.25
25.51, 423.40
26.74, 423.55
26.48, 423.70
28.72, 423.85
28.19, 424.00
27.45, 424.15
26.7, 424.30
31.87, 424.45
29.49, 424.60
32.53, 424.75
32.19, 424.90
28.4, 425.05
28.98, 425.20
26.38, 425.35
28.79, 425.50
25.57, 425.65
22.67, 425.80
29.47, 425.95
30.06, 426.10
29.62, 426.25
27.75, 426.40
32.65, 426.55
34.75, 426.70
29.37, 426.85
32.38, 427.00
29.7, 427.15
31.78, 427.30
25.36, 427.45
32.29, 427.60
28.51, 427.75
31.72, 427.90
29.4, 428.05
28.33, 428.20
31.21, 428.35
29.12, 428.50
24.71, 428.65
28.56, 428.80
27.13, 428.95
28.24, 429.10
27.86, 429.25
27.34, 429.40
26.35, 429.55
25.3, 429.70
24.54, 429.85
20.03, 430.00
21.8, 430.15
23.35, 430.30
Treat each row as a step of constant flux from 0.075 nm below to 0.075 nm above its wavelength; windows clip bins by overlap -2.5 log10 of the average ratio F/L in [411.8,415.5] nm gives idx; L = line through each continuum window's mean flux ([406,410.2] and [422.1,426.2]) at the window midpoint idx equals 0.07 mag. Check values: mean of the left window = 26.4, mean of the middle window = 25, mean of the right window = 27.3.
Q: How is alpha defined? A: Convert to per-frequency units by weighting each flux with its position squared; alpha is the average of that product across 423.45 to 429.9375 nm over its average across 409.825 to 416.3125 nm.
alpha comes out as 1.21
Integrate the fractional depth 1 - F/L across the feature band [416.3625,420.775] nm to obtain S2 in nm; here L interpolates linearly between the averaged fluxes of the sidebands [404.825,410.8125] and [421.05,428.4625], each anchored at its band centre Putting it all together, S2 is 0.19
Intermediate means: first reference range 26.2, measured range 26.5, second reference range 28.5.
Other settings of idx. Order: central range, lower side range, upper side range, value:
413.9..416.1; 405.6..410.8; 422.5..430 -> 0.105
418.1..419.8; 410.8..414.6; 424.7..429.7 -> 0.061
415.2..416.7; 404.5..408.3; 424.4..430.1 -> 0.052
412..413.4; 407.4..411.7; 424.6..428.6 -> 0.069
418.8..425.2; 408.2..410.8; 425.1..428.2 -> 0.049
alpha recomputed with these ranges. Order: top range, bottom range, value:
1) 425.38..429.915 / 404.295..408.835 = 1.22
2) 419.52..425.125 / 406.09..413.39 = 1.12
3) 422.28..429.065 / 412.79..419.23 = 1.16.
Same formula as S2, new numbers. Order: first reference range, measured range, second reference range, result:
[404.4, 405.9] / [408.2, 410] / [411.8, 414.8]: -0.194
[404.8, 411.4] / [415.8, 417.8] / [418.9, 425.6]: 0.011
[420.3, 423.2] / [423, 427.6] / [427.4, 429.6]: -0.122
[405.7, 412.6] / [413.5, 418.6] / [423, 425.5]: 0.298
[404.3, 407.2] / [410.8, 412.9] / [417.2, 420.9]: -0.075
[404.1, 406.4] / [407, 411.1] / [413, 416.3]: -0.141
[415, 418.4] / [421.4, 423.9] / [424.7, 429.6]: 0.072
